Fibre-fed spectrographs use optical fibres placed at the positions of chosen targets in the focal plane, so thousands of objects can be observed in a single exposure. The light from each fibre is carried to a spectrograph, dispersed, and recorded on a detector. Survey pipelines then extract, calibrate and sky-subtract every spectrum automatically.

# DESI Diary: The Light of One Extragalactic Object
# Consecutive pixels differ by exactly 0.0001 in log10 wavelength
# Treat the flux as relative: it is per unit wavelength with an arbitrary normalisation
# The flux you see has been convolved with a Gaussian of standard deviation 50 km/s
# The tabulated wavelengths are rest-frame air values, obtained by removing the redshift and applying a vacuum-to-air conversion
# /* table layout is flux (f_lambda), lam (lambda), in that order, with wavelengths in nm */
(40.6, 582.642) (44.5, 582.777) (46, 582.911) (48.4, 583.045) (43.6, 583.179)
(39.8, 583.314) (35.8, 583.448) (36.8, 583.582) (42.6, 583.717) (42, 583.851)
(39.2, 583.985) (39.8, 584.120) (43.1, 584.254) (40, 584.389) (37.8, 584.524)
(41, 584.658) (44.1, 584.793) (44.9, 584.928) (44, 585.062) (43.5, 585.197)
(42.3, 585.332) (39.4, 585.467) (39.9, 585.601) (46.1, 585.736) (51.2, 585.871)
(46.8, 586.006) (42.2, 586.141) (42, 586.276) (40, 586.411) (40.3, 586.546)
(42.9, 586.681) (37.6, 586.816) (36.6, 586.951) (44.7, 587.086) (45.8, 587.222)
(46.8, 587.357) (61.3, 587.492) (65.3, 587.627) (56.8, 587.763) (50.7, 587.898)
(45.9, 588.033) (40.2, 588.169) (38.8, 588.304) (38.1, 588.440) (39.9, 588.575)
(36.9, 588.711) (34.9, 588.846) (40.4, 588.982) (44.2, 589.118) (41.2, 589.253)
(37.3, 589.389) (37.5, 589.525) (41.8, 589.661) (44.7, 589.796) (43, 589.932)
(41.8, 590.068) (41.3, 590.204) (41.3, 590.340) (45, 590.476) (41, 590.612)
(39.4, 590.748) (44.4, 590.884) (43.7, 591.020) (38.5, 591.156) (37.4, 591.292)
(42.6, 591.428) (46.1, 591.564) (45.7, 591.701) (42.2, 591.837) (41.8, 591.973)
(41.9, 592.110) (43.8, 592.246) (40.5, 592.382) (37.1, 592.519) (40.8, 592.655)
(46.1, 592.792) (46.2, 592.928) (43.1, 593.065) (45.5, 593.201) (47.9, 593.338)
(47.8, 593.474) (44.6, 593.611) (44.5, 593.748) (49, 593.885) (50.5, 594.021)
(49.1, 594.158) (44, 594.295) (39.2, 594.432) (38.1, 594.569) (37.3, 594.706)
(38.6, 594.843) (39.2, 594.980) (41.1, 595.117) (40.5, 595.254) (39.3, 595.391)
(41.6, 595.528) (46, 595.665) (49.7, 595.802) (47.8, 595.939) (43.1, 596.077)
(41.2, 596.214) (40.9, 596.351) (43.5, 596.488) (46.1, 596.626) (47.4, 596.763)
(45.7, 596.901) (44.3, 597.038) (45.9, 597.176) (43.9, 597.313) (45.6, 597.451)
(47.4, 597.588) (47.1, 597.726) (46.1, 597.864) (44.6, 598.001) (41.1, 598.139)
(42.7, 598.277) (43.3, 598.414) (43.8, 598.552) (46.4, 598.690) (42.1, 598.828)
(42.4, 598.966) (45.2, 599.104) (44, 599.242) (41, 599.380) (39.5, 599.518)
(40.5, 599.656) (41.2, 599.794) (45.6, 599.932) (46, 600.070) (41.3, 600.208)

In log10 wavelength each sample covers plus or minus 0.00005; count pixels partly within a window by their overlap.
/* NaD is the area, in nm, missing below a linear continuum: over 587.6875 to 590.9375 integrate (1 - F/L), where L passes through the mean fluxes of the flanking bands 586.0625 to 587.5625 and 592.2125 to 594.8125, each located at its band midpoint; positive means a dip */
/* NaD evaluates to 0.13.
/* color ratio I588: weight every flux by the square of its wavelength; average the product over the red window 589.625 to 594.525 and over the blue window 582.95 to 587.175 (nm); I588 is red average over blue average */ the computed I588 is 1.1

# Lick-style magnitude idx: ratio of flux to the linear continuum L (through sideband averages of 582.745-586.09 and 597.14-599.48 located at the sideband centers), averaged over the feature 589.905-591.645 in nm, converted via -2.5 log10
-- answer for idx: 0.03 mag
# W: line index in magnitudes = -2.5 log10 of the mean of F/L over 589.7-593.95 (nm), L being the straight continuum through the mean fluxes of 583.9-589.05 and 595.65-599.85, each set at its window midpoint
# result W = 0.02 mag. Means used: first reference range 43.4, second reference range 44.2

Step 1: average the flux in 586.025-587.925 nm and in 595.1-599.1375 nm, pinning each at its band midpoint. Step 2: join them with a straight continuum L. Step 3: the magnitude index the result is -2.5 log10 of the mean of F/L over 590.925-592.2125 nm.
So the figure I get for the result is 0.08 mag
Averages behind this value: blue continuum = 46.6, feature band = 42.3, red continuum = 44.2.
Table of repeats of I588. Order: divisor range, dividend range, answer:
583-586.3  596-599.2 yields 1.10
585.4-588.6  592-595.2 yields 0.98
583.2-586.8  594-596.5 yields 1.05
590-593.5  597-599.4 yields 1.06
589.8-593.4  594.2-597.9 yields 1.03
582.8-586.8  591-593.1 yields 1.03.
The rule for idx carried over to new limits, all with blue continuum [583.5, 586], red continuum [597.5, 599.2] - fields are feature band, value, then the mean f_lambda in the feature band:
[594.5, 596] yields 0.05 mag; 41.7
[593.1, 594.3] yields -0.08 mag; 47.1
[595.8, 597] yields -0.02 mag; 44.8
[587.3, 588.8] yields -0.11 mag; 47.2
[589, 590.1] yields 0.04 mag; 41.4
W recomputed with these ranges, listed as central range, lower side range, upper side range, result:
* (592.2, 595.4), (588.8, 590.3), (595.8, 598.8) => -0.005 mag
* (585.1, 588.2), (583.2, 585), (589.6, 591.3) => -0.112 mag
